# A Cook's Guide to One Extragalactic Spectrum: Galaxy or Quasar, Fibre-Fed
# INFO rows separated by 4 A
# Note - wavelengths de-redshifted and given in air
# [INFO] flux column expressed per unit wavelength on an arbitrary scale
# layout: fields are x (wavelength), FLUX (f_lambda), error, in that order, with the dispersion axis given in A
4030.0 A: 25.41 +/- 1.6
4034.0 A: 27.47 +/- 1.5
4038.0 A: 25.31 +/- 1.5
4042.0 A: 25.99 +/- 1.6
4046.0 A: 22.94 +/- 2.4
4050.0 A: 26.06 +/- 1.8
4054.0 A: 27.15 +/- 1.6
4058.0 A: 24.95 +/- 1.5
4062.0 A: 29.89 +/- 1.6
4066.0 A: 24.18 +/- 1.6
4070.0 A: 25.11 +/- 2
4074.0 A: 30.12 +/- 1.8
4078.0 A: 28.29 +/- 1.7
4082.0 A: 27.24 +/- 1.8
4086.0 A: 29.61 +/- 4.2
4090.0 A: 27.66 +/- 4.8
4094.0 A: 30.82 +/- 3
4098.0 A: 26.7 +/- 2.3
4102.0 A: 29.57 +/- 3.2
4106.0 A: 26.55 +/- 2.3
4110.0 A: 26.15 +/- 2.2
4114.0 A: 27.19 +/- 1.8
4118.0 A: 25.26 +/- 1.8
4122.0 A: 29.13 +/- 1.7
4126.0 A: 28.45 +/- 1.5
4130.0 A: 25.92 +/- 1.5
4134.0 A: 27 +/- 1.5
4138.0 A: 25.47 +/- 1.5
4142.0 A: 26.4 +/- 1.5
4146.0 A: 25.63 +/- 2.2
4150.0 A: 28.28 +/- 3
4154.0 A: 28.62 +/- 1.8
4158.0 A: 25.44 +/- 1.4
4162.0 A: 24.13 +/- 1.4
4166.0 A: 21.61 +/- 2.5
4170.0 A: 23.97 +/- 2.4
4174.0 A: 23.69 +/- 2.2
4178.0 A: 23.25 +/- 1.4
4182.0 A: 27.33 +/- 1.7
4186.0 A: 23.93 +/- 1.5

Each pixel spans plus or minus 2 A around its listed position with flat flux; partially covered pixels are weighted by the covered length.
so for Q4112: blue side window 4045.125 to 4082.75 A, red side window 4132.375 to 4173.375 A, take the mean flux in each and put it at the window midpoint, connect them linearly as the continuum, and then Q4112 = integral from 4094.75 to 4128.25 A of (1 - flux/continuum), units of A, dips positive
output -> -1.8 A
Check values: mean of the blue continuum 26.7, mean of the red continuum 25.6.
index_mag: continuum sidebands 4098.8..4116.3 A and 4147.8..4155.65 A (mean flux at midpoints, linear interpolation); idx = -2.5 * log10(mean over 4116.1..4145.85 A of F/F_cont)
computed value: 0.04 mag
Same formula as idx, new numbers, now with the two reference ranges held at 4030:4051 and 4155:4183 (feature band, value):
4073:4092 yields -0.14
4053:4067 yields -0.06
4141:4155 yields -0.12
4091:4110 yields -0.13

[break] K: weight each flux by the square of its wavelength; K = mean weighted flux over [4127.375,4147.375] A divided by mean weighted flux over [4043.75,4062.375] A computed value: 1.05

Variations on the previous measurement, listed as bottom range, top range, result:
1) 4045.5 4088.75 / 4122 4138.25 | 1.04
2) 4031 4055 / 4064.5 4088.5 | 1.09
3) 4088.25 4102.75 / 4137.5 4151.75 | 0.95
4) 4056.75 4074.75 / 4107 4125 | 1.04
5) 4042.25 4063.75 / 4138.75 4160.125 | 1.07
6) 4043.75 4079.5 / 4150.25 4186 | 0.99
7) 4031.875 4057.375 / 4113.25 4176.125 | 1.06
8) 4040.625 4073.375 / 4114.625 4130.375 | 1.09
